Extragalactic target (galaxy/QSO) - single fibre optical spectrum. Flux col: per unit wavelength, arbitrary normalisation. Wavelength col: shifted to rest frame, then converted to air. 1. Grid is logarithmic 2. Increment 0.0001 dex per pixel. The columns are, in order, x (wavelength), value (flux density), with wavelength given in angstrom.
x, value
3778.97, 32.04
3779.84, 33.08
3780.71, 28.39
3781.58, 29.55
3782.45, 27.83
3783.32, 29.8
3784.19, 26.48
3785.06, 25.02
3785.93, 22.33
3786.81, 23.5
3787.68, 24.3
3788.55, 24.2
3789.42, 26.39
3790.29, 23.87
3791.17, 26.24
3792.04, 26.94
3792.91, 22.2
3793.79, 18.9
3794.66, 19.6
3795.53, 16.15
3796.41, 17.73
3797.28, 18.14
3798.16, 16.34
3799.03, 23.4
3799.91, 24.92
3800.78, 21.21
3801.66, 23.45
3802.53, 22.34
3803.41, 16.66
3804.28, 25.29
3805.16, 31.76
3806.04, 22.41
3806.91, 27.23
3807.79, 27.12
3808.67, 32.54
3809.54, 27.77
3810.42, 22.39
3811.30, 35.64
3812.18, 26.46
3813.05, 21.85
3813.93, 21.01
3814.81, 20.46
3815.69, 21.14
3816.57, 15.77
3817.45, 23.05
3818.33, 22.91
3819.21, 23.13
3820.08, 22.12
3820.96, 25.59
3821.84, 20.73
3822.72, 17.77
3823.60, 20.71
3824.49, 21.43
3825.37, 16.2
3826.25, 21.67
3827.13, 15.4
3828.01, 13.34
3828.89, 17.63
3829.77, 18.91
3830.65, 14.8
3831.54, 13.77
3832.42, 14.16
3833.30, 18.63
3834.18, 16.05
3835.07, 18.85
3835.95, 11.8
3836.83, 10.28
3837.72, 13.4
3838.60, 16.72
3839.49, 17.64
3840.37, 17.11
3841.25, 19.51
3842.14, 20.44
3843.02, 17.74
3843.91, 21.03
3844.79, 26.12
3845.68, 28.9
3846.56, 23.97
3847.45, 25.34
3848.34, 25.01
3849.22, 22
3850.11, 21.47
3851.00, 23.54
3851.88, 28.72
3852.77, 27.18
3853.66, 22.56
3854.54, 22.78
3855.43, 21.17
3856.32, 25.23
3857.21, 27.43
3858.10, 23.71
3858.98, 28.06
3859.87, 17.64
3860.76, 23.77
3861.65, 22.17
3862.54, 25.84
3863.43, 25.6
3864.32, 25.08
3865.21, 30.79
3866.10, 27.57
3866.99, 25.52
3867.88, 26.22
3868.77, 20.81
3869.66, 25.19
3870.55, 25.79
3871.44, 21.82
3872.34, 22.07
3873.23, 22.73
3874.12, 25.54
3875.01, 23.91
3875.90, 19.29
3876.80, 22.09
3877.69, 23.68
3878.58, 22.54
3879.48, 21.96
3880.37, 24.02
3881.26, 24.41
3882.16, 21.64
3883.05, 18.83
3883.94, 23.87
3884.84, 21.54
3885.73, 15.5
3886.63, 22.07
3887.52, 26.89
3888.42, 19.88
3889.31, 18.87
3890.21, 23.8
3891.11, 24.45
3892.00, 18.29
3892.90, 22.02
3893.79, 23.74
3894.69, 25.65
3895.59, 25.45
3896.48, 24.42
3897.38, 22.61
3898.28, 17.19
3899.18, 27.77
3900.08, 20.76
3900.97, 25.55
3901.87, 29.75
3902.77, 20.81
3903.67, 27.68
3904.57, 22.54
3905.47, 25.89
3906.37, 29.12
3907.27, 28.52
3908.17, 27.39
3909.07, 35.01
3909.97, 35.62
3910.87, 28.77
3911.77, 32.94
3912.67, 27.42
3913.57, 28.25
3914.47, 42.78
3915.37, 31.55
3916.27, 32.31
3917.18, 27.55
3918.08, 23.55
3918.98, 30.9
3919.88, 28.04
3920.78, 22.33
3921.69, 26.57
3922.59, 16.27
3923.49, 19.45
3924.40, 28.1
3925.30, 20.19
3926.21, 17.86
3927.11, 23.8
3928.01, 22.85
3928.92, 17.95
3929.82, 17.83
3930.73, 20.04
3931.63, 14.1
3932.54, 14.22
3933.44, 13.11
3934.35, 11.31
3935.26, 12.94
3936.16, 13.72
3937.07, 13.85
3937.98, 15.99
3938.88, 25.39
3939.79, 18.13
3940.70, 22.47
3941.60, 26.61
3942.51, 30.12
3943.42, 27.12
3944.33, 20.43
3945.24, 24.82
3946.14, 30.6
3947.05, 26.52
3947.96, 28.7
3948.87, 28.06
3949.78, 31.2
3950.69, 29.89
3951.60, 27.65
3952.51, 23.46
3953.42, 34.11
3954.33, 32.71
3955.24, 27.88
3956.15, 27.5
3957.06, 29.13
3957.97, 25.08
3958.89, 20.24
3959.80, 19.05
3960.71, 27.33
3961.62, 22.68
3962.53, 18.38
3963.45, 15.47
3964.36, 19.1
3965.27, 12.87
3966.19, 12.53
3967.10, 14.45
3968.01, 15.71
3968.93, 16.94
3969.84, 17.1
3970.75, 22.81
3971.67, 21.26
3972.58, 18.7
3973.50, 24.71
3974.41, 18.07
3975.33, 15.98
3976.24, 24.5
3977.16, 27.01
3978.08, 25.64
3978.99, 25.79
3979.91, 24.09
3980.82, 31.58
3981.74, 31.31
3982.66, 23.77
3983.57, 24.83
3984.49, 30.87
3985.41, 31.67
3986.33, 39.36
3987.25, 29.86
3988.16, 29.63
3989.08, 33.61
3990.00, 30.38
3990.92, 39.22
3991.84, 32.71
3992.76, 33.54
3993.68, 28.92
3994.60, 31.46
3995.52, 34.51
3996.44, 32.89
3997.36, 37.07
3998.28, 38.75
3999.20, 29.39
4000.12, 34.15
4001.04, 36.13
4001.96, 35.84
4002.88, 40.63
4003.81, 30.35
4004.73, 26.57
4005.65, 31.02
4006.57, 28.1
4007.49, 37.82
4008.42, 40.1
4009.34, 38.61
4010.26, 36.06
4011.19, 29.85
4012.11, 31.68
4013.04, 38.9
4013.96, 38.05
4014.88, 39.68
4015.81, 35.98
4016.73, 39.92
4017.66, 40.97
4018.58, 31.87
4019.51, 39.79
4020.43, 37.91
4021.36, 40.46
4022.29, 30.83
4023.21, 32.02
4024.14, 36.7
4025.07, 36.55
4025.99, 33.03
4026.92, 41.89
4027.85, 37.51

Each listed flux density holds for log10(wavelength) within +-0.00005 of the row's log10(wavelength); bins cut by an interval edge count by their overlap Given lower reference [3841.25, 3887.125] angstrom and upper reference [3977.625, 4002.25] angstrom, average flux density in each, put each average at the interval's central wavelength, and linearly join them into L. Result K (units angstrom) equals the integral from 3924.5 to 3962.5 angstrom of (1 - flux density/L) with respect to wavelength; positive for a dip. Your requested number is 7.8 angstrom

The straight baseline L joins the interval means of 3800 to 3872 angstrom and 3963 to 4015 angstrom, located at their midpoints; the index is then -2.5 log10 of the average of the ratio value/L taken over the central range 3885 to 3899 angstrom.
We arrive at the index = 0.112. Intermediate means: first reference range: 22.1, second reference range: 28.8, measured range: 22.2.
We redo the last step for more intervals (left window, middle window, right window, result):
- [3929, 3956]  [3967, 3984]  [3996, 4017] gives 0.286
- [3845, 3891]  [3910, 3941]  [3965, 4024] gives 0.177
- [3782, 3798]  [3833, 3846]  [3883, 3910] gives 0.285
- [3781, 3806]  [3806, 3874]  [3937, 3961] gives 0.099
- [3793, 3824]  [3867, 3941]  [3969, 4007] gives 0.125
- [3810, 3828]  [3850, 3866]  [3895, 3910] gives -0.050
